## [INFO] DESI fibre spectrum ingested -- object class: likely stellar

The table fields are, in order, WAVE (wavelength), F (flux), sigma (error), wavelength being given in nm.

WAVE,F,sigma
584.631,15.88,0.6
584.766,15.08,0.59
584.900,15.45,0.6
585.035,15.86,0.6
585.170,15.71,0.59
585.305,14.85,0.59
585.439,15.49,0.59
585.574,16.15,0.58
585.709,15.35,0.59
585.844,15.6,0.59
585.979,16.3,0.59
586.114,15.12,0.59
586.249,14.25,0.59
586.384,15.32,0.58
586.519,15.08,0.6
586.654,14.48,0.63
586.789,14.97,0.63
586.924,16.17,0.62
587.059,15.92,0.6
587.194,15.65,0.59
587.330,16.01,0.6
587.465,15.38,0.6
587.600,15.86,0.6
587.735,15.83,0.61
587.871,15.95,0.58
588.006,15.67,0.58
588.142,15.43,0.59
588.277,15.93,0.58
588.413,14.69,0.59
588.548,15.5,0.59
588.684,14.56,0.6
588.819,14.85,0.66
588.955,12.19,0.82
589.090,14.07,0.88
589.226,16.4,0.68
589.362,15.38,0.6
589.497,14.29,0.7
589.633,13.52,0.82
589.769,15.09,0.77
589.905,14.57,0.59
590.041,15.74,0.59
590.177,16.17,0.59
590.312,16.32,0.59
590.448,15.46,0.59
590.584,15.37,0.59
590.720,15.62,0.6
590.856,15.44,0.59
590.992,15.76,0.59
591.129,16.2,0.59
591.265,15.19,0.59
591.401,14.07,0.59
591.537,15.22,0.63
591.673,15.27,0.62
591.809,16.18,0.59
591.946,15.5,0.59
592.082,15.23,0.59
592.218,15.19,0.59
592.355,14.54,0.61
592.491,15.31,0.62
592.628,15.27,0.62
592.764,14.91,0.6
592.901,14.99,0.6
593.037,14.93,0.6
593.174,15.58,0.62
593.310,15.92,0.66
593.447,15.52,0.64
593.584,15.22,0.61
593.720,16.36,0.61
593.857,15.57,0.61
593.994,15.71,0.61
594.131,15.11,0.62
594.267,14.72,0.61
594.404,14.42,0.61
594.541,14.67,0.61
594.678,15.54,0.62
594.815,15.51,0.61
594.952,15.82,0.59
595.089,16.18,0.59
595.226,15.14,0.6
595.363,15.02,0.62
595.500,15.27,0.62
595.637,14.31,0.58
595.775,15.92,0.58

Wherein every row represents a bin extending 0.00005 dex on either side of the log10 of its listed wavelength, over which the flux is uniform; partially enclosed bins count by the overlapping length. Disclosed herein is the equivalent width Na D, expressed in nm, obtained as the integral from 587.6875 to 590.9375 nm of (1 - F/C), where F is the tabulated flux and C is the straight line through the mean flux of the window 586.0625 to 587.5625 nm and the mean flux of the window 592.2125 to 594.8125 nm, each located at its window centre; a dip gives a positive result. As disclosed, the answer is 0.03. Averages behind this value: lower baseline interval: 15.3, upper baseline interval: 15.2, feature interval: 15.2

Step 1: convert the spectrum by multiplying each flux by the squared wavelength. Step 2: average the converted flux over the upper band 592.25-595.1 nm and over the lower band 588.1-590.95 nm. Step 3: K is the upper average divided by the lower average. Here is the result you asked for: 1.03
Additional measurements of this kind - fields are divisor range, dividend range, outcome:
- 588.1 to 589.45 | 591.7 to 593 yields 1.04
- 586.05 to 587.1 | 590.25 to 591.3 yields 1.05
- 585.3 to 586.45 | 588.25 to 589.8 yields 0.96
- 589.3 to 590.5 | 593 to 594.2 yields 1.04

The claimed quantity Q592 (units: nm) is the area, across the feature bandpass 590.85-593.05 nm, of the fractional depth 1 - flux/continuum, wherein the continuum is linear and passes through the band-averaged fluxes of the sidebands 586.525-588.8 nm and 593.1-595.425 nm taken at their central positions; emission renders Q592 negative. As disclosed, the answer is 0.03 nm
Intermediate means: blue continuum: 15.5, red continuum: 15.4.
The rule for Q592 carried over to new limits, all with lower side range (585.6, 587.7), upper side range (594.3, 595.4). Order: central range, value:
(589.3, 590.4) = 0.017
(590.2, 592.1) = -0.019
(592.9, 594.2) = -0.018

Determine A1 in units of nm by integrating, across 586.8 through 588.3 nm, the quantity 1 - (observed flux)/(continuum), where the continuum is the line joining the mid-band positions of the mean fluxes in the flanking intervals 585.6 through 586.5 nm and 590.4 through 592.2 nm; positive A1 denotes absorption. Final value -0.04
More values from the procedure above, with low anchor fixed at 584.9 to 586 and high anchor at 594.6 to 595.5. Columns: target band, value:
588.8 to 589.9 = 0.08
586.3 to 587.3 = 0.01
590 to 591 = -0.01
